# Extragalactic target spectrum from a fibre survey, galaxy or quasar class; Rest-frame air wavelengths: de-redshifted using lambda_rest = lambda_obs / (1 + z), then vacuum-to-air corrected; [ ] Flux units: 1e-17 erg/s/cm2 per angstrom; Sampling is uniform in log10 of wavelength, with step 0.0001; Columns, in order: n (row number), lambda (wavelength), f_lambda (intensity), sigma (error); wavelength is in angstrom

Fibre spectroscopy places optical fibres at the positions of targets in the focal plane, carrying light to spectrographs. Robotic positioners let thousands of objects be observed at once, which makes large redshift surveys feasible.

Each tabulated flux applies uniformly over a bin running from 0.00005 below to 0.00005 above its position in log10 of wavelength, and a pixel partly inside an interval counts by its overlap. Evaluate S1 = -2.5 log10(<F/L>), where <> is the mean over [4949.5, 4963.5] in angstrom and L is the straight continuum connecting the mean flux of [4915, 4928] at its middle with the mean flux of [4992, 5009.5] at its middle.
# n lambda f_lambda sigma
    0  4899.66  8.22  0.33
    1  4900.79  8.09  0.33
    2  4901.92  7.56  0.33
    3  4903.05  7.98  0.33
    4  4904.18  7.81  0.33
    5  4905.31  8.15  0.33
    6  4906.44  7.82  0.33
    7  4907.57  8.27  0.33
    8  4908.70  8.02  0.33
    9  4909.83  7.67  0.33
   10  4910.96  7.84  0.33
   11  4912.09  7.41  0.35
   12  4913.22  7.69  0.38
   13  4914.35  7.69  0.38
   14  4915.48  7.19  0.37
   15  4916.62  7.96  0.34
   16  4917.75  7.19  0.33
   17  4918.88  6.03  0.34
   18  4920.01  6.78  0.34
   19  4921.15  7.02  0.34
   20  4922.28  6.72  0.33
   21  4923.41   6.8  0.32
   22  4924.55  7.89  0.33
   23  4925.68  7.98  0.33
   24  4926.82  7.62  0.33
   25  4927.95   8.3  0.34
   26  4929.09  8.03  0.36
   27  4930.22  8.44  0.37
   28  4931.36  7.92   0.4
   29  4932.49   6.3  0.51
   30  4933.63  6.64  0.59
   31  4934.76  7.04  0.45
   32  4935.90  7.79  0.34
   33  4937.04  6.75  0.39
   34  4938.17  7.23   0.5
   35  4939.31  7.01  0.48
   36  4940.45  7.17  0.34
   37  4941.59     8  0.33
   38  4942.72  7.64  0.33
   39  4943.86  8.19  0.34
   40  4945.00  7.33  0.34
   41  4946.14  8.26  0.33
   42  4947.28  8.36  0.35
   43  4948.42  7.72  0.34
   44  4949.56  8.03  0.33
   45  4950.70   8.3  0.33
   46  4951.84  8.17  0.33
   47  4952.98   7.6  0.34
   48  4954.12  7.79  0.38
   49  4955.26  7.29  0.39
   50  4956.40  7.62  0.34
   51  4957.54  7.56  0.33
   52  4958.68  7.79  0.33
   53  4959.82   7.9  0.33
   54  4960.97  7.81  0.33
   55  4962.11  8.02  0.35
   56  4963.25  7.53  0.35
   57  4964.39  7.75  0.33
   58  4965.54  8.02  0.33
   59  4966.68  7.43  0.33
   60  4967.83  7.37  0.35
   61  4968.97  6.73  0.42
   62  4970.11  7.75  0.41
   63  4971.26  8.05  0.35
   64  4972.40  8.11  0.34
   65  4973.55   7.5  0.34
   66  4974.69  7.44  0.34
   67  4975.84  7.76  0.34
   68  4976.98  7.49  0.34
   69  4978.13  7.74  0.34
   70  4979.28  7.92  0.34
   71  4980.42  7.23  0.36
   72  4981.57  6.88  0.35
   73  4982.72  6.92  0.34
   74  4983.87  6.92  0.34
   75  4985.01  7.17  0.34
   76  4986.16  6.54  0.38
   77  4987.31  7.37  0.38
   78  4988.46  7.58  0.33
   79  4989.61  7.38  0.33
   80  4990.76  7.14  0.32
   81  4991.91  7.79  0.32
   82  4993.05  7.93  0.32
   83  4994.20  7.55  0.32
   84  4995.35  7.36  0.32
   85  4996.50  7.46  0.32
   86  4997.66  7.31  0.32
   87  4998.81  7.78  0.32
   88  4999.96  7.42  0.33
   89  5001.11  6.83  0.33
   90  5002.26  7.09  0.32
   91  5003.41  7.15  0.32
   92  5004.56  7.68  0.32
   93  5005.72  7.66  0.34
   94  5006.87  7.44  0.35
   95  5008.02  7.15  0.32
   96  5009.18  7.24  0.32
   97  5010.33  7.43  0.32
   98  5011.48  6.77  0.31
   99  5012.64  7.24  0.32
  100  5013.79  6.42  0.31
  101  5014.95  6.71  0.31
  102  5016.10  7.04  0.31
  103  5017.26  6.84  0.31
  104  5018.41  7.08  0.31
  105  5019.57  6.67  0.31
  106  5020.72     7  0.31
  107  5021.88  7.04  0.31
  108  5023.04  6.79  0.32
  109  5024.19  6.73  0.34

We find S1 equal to -0.07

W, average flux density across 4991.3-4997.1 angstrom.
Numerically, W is 7.61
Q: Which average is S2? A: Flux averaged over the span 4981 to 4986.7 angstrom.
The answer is 6.89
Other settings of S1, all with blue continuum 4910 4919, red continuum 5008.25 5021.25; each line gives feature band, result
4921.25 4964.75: -0.05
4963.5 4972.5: -0.06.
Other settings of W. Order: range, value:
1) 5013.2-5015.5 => 6.57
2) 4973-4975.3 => 7.48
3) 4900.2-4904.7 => 7.85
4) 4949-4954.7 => 7.98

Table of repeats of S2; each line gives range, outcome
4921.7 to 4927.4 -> 7.41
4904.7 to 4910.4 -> 7.98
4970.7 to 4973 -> 8.07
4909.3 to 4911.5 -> 7.76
